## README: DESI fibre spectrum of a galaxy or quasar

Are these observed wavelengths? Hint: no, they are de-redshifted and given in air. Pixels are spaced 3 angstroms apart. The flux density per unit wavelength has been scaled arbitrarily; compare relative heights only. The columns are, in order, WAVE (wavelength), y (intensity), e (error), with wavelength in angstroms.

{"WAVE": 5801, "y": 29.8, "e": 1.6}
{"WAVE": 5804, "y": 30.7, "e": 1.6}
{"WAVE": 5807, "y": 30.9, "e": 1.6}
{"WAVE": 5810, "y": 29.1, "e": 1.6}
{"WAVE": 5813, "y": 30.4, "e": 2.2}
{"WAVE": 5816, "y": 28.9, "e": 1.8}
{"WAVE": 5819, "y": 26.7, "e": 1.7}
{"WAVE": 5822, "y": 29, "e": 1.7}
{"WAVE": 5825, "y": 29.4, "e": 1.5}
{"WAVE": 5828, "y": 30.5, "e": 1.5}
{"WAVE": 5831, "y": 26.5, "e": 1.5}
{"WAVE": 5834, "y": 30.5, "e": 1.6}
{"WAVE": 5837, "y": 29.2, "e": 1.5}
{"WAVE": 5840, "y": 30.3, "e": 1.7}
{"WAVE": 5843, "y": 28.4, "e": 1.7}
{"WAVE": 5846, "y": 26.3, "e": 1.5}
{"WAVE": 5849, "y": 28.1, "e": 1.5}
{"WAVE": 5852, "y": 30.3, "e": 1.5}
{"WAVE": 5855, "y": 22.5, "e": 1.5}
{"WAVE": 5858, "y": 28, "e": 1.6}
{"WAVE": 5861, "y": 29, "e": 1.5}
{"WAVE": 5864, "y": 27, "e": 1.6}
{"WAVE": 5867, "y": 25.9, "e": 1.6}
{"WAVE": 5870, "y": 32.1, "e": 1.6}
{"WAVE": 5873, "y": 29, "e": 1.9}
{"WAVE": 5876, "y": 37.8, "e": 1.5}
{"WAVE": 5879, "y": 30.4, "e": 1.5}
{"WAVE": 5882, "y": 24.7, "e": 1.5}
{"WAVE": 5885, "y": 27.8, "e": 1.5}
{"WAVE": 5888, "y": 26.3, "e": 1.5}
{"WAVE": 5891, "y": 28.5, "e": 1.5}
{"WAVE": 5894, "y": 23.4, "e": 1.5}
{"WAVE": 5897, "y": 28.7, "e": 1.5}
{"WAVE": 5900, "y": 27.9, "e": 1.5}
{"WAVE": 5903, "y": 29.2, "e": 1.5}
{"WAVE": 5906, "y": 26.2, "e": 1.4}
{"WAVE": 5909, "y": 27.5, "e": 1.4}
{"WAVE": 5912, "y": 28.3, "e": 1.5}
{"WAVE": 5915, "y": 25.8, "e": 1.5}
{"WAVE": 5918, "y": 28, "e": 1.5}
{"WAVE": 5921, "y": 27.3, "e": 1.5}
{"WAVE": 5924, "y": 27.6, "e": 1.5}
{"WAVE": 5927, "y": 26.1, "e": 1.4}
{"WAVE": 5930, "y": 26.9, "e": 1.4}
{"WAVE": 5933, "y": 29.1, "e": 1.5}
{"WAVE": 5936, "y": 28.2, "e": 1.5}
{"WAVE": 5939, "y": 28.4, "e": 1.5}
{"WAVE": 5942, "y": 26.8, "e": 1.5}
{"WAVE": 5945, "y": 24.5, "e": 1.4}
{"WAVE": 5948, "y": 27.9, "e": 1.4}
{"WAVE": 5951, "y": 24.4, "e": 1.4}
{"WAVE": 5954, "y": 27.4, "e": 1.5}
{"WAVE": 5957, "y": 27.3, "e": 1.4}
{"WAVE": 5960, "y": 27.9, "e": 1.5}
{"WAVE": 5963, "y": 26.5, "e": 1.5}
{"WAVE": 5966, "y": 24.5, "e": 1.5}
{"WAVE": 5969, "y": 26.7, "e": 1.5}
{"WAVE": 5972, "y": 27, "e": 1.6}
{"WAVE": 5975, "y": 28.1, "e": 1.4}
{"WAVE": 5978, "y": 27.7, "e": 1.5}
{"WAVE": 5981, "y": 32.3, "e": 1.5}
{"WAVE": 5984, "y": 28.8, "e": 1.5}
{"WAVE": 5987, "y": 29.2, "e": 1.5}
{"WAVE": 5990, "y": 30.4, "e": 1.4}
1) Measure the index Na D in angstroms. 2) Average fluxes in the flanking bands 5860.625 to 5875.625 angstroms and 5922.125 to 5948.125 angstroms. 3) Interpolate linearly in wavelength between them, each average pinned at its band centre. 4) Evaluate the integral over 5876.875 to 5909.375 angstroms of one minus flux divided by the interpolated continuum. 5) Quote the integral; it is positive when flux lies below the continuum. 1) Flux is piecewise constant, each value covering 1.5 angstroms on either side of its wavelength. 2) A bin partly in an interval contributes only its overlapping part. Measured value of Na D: 1.1 angstroms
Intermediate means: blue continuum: 29.3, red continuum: 27.2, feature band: 27.5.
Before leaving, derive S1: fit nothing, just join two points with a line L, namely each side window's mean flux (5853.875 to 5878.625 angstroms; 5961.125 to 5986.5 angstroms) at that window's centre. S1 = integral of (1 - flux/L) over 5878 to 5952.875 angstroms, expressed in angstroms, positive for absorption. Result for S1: 3.4 angstroms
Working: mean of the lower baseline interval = 29.1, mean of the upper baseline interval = 27.8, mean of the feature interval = 27.2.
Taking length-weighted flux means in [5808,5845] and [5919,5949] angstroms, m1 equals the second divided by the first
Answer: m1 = 0.94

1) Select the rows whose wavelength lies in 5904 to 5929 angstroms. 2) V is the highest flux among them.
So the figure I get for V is 28.3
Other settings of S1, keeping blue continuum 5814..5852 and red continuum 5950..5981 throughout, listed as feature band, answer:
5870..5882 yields -1.4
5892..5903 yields 0.3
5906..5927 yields 0.3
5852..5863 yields 0.5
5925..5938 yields -0.1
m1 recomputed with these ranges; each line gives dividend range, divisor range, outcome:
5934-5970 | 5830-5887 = 0.93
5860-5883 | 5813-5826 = 1.03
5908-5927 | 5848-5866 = 1.00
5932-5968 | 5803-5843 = 0.92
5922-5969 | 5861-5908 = 0.95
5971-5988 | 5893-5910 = 1.06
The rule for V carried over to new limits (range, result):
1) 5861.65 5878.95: 37.8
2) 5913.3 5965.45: 29.1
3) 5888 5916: 29.2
